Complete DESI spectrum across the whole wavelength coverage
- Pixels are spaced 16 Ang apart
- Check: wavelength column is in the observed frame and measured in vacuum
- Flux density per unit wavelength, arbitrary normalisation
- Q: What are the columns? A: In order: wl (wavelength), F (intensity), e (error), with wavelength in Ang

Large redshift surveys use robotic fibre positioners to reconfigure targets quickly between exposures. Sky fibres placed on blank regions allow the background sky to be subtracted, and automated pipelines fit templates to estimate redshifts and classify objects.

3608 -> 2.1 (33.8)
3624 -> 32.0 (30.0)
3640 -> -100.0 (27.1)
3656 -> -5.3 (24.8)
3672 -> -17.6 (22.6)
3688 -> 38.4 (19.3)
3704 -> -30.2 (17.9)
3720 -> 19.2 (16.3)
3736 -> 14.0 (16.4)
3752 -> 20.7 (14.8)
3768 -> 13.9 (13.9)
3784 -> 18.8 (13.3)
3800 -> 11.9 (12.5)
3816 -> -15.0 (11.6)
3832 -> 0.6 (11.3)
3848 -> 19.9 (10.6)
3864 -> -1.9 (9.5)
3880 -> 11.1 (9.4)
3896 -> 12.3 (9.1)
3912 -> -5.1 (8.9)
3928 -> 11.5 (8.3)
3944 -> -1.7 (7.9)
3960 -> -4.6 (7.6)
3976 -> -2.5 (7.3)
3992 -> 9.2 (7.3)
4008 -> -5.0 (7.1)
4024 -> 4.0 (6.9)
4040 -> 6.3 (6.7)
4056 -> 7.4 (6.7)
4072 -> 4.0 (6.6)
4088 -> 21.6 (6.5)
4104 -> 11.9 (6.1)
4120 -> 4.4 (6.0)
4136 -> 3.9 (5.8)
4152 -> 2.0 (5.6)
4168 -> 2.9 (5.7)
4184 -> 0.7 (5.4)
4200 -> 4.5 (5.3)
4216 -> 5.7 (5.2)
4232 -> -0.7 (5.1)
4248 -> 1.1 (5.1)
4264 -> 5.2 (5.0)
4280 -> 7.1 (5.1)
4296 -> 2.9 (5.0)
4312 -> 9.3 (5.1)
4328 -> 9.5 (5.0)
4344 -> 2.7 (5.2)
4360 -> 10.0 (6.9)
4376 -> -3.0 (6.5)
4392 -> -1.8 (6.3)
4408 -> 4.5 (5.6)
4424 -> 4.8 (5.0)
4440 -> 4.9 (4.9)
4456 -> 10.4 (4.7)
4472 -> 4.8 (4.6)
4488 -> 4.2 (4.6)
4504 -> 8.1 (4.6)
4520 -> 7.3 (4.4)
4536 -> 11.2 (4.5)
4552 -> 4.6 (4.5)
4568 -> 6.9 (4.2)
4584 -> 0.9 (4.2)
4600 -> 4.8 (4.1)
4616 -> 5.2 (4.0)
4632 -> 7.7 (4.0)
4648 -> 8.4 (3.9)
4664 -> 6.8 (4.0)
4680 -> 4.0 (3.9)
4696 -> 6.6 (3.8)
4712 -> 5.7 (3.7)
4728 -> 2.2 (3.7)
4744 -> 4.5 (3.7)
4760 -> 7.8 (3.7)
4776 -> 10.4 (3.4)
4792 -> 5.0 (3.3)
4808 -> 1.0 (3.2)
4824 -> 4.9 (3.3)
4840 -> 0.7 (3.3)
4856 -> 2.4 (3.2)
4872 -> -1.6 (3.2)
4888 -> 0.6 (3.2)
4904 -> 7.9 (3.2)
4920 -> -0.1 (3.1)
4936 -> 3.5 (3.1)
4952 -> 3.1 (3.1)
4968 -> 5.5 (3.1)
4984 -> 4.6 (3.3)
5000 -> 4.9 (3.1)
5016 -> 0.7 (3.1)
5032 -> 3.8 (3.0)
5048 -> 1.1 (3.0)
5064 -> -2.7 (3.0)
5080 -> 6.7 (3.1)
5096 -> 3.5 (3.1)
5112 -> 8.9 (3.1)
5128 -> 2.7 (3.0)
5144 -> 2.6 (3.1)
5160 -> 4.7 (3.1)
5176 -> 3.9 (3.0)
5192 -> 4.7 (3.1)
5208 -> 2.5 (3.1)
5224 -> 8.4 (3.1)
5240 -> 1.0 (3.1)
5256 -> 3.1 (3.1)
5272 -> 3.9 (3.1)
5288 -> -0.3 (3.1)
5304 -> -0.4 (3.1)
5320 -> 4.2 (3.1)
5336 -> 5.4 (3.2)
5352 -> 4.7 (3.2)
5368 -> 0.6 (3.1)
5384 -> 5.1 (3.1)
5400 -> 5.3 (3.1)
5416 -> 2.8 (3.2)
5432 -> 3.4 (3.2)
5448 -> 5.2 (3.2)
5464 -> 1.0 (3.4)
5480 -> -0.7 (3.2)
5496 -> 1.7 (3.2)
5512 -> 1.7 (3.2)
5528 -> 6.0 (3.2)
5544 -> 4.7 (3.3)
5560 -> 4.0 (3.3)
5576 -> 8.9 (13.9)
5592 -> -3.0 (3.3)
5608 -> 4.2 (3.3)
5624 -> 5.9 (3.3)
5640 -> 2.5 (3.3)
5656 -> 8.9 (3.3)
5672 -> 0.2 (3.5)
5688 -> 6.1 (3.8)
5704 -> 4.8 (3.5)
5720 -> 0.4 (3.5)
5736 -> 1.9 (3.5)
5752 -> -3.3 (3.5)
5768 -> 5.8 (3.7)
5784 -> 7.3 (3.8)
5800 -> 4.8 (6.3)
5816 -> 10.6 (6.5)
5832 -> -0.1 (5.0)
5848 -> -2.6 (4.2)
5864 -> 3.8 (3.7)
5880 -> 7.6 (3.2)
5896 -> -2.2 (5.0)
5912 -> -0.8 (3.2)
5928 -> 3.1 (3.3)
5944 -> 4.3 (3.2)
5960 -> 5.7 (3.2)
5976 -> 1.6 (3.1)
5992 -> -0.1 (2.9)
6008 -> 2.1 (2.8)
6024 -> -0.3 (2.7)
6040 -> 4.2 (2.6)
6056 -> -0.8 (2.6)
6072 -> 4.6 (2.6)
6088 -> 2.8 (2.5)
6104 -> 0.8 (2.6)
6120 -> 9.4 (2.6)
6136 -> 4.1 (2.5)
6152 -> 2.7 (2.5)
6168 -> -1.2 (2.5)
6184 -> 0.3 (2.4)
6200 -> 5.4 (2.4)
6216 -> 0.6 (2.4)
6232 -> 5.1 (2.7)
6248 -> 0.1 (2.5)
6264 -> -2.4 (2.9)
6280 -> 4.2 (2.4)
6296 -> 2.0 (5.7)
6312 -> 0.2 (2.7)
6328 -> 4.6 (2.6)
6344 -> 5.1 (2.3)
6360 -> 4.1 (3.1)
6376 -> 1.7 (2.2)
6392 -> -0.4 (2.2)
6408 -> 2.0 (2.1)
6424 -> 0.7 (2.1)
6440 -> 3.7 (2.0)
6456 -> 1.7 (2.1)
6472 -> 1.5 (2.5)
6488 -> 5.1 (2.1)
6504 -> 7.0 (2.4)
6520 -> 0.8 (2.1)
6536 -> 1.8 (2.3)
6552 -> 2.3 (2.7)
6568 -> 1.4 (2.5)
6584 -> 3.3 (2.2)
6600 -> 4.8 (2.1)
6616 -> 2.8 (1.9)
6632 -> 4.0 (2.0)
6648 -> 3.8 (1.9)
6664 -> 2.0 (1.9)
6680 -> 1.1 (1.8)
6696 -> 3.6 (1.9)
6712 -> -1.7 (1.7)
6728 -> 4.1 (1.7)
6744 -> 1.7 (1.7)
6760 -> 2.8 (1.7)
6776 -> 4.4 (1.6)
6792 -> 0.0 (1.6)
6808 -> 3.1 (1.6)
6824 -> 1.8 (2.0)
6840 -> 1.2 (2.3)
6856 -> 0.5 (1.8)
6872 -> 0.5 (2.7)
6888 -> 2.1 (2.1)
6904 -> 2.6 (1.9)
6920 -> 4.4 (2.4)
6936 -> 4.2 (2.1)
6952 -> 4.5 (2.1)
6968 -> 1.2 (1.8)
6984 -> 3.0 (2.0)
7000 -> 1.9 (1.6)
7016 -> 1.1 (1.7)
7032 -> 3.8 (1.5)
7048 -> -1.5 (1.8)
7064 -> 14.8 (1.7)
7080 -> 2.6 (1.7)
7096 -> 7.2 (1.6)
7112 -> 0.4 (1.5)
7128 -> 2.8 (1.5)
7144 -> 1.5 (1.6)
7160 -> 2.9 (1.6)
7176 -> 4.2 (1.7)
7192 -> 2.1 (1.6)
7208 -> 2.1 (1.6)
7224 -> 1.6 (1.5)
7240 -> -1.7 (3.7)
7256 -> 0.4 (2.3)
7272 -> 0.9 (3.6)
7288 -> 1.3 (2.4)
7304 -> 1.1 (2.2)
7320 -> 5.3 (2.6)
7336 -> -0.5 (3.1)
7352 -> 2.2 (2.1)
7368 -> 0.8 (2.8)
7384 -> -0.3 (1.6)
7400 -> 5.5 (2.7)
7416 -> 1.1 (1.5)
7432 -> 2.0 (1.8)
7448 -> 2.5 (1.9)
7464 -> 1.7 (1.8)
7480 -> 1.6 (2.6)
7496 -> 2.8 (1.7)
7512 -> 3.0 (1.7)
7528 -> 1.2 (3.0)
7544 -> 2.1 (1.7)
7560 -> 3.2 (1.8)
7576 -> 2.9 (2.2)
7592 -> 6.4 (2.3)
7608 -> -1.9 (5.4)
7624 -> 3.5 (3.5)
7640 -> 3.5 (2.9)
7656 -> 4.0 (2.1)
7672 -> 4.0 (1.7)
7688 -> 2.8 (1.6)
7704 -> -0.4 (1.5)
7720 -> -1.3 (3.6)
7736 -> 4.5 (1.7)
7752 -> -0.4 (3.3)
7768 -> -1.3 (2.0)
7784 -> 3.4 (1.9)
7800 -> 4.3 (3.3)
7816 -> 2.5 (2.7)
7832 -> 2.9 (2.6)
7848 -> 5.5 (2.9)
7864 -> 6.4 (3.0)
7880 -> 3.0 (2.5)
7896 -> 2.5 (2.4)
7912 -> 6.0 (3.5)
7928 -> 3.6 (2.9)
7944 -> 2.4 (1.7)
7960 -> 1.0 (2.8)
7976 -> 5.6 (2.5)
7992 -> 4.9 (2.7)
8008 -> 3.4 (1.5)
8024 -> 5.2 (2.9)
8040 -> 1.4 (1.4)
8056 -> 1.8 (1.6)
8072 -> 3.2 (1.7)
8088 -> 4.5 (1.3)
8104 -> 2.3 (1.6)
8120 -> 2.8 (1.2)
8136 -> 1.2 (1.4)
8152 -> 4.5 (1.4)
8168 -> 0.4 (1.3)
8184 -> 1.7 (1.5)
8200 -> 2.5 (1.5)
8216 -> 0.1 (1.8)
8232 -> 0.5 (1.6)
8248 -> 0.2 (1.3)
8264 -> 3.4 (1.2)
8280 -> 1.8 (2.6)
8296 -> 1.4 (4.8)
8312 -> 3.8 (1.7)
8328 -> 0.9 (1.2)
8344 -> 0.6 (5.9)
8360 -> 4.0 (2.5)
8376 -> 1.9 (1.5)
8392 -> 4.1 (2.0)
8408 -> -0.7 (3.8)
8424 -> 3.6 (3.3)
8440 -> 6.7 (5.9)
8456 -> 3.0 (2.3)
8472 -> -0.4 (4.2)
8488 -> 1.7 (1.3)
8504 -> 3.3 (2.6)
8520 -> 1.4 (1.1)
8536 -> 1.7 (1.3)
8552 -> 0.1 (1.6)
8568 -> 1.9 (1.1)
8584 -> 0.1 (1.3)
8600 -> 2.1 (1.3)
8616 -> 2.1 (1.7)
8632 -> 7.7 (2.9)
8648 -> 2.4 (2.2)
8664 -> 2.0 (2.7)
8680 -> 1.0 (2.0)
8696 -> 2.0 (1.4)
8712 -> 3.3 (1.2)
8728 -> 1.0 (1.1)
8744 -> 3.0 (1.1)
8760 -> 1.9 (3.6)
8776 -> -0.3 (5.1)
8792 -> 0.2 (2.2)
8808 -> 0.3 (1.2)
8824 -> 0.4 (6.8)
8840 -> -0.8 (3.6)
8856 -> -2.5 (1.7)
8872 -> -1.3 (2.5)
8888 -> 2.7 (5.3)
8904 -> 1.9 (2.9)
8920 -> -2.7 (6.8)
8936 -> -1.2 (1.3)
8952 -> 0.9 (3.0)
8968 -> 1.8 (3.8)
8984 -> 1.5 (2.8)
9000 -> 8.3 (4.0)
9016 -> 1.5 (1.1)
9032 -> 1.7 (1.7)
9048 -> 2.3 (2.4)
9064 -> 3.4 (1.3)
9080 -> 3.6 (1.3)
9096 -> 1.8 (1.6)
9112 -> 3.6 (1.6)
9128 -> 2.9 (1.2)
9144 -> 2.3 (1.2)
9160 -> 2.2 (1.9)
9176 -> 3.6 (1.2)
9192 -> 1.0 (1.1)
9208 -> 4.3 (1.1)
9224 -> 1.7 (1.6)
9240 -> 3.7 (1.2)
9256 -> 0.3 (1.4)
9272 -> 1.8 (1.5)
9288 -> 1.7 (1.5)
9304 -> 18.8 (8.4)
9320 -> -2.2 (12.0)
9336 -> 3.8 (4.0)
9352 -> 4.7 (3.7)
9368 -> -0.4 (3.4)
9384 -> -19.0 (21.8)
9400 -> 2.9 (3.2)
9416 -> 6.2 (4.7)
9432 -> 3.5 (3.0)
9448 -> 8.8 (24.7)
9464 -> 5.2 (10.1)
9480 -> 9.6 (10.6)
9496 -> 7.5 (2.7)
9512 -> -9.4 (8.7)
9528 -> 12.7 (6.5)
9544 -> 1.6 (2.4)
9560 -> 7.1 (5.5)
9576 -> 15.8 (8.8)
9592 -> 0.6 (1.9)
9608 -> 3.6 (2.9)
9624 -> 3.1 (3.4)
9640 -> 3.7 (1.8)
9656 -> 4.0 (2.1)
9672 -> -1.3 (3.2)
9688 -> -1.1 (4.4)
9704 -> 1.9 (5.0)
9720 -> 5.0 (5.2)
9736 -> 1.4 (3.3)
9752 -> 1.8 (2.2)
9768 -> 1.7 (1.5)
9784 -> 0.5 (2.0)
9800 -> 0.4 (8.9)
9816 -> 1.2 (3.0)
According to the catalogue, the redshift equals 0.89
